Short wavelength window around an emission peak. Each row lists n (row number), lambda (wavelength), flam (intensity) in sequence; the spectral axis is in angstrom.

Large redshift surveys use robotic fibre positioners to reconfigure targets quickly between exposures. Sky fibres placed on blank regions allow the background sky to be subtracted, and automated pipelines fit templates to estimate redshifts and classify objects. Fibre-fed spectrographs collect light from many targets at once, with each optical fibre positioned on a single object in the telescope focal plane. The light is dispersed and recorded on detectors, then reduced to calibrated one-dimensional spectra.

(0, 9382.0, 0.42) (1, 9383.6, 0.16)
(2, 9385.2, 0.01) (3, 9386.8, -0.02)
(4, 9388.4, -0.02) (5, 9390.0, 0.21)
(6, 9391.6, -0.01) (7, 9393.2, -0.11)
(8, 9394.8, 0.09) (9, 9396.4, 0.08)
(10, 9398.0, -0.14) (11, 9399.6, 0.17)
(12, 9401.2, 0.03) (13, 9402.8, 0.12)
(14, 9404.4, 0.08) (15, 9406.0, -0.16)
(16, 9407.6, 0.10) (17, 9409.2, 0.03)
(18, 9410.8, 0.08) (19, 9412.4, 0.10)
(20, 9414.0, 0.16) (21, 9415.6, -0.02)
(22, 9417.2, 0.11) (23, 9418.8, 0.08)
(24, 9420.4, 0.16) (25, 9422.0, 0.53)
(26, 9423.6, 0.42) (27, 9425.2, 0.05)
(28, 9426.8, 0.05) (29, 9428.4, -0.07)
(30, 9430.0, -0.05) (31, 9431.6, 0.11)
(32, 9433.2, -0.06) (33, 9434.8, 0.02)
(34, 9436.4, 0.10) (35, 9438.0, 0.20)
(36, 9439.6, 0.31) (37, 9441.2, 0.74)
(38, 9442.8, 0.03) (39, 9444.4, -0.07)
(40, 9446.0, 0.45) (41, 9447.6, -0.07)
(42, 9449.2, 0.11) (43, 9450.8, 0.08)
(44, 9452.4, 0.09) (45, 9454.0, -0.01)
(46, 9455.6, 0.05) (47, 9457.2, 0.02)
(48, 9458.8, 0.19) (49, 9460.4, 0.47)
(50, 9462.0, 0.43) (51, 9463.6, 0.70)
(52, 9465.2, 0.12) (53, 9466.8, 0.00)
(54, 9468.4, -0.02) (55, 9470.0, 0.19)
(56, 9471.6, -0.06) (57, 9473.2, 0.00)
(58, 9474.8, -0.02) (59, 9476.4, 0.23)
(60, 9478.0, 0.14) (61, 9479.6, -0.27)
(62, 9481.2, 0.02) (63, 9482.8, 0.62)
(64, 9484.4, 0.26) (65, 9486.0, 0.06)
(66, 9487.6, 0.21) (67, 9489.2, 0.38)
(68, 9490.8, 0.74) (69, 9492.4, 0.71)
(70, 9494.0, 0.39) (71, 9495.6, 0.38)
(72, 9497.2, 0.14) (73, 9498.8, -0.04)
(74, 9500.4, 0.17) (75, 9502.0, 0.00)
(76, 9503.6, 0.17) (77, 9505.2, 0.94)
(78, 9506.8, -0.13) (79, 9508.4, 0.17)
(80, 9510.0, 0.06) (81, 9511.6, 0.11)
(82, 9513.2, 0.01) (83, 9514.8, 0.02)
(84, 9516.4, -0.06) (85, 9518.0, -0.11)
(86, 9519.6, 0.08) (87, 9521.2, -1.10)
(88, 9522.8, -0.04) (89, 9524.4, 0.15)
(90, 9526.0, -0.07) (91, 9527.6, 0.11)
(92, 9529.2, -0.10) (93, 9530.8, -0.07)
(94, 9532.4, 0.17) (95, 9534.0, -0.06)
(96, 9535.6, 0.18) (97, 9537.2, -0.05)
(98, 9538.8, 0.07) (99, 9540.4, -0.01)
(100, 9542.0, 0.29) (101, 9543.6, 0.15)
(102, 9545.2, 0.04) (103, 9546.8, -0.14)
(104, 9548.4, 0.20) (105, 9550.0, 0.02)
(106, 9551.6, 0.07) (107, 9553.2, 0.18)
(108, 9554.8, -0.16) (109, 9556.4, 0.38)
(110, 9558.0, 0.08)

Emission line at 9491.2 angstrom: H-gamma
